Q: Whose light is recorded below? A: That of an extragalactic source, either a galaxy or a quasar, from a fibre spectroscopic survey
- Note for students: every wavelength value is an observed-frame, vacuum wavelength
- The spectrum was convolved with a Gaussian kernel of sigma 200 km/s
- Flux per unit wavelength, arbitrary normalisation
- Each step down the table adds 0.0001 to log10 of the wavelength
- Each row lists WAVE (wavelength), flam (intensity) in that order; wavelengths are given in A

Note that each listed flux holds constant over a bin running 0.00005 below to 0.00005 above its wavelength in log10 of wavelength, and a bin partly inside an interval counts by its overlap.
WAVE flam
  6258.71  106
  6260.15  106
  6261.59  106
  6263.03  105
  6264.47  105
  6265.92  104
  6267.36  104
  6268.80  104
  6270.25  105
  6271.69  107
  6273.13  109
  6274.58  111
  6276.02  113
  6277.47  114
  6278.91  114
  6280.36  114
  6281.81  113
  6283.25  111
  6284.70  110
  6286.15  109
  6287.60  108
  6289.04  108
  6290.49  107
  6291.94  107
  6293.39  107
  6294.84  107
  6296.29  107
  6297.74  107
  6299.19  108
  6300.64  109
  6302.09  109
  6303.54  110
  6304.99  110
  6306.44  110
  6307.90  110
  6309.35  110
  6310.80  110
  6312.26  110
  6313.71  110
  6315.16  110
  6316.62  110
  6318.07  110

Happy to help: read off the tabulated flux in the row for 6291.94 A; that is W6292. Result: 107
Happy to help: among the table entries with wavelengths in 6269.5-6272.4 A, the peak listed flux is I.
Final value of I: 107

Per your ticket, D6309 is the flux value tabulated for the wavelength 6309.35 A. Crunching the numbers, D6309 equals 110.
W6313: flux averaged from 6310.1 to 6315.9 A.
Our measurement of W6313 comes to 110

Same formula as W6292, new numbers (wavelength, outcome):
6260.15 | 106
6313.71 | 110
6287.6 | 108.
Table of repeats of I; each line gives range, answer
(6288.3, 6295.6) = 108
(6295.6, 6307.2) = 110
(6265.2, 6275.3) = 111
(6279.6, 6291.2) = 114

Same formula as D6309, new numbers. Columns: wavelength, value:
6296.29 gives 107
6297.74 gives 107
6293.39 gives 107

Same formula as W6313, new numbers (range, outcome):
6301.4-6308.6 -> 110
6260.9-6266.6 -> 105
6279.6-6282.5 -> 113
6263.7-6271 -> 104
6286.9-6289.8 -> 108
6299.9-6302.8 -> 109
